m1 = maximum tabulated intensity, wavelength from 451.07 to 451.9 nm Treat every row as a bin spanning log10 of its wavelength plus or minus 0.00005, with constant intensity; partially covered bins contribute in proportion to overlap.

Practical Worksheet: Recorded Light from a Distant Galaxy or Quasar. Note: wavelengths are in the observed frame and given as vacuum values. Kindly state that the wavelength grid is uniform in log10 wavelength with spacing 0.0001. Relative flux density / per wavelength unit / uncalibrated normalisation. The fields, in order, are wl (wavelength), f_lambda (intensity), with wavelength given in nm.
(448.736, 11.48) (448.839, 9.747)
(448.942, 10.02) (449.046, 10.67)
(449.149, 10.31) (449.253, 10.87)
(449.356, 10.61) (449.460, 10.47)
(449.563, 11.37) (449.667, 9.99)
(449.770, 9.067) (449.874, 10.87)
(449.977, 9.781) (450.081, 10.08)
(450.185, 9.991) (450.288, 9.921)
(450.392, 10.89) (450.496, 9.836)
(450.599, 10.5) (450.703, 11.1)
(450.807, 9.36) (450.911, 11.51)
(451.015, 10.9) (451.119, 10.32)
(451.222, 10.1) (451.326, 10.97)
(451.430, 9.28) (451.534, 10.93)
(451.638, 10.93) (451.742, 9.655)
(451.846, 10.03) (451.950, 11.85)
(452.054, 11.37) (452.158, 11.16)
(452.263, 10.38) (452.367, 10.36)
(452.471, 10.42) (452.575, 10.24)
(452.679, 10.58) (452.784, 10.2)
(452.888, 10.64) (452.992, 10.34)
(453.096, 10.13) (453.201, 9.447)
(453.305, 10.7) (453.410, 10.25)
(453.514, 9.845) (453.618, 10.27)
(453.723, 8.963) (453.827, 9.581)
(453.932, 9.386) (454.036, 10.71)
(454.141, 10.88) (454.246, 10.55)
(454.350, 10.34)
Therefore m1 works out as 10.97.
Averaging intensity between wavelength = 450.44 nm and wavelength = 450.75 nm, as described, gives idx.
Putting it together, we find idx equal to 10.5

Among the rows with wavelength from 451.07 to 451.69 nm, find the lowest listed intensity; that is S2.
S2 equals 9.28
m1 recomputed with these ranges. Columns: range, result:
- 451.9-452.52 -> 11.85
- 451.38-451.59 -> 10.93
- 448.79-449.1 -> 10.67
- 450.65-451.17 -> 11.51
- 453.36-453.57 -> 10.25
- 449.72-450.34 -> 10.87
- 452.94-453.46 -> 10.7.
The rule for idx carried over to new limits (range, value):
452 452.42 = 10.8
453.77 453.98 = 9.47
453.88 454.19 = 10.3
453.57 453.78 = 9.6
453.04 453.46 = 10.1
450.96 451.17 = 10.6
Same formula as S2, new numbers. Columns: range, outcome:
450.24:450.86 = 9.36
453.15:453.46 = 9.447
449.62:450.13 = 9.067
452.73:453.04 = 10.2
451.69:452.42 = 9.655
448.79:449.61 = 9.747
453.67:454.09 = 8.963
